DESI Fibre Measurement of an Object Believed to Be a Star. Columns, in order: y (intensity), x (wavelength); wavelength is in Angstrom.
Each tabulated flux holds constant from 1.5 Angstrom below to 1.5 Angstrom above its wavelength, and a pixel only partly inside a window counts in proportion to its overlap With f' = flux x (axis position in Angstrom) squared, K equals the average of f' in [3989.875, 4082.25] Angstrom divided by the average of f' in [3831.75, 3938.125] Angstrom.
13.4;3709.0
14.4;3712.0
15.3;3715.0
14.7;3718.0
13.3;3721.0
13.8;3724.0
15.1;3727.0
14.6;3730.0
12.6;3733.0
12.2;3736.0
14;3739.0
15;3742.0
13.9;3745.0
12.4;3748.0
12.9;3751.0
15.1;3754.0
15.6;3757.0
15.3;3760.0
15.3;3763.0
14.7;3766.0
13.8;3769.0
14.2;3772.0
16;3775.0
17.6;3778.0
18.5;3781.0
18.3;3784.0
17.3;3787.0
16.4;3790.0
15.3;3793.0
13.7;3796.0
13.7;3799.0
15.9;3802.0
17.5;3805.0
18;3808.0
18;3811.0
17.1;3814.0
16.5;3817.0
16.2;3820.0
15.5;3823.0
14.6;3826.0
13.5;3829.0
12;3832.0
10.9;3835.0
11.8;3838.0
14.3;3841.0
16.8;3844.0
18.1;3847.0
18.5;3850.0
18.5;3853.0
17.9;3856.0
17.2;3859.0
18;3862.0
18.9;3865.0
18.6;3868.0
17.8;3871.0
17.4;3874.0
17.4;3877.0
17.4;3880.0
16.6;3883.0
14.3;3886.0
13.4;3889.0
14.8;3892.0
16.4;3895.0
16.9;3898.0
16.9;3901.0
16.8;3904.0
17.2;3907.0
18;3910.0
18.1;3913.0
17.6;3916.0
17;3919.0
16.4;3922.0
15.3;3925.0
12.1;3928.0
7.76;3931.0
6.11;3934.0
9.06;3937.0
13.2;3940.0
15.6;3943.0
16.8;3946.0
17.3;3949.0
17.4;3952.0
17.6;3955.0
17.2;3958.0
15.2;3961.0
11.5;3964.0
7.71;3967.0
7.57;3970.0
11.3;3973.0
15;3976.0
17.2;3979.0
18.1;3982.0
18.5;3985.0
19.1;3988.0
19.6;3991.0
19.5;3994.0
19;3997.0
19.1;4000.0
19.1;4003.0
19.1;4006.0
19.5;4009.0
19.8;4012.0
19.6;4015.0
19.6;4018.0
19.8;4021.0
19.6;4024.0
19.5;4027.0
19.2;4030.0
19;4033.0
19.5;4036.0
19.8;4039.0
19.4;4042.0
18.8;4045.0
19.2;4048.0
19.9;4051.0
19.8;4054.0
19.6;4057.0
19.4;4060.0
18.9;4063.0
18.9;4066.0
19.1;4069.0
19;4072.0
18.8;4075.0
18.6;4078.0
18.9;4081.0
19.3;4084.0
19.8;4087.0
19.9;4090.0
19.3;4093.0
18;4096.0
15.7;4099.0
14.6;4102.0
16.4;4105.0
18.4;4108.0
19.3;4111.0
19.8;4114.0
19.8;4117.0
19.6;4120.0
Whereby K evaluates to 1.3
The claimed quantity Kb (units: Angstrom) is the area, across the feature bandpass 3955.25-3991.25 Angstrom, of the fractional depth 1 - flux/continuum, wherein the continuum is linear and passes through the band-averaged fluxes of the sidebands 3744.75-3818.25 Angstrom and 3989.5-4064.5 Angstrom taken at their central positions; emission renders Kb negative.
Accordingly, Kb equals 7.5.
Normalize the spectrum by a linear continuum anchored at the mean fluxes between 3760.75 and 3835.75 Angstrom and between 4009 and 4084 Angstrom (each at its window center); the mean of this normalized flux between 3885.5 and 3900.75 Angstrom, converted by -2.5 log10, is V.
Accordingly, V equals 0.11 mag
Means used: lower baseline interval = 15.7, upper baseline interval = 19.3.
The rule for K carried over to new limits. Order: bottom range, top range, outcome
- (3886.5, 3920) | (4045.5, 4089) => 1.26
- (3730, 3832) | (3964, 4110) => 1.35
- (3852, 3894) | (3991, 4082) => 1.23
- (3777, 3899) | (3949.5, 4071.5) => 1.20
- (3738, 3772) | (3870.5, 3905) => 1.22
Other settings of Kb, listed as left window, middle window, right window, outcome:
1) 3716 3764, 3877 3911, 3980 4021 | 1.7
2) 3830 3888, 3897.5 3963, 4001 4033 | 9.4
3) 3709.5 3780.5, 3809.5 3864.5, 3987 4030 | 1.0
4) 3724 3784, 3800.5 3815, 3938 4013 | -2.1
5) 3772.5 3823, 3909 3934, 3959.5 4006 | 2.3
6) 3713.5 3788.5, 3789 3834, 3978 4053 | 0.9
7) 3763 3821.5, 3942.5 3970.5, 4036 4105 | 5.0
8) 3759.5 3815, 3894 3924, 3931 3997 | -3.9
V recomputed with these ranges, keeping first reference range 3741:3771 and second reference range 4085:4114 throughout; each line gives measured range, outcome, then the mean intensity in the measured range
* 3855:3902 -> -0.08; 16.9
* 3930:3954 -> 0.24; 13.1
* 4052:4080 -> -0.08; 19.1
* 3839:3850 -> -0.08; 16.5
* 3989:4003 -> -0.14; 19.3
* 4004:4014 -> -0.14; 19.5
